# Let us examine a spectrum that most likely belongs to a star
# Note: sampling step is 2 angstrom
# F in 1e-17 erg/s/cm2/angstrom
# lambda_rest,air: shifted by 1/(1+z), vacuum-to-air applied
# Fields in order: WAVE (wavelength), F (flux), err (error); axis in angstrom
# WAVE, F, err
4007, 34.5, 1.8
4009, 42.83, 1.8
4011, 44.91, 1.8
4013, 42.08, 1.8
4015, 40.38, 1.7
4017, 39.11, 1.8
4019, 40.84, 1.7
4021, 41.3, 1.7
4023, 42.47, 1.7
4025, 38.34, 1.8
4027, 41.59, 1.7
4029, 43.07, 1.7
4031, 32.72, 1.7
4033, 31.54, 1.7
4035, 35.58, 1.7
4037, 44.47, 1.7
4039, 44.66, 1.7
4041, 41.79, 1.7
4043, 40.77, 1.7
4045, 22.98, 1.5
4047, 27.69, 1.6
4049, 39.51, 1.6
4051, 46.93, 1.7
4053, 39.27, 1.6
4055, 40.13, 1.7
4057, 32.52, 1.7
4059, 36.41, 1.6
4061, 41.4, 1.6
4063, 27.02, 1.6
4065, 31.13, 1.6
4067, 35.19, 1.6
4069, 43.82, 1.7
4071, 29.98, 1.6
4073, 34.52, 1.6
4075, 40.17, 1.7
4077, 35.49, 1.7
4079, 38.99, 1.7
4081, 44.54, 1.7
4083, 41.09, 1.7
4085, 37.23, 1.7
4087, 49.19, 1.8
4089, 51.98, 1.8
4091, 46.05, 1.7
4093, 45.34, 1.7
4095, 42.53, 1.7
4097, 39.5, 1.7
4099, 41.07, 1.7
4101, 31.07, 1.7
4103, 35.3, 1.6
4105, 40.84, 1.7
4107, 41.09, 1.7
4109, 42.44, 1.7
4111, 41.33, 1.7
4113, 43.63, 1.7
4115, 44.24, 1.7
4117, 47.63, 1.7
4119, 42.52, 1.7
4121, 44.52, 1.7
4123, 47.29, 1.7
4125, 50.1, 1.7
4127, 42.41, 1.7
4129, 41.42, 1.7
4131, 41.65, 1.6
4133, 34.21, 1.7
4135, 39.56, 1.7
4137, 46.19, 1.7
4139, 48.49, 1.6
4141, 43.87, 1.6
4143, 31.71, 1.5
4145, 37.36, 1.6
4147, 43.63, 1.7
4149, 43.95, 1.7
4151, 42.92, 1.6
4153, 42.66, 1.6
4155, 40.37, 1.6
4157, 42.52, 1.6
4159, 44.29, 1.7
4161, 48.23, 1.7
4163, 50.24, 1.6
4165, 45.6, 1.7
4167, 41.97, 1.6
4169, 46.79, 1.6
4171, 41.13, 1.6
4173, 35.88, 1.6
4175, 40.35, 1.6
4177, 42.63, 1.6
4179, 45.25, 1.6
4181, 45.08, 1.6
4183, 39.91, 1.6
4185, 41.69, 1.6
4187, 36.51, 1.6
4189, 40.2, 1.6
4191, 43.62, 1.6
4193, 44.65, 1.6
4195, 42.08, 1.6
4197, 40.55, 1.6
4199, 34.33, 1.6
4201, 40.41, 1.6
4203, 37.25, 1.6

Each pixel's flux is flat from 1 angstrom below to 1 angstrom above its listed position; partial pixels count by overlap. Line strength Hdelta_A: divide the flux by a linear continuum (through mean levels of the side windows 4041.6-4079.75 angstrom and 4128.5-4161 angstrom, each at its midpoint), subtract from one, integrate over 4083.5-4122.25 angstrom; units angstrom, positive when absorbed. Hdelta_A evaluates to -3.6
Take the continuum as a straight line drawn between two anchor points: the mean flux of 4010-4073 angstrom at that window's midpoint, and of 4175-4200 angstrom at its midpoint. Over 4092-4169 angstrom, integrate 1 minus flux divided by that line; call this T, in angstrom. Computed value -4.78 angstrom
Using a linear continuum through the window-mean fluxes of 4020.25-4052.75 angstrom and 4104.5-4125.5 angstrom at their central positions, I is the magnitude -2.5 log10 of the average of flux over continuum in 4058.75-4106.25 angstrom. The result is 0.07 mag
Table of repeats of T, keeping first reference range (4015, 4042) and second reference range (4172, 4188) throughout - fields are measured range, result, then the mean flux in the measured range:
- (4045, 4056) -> 0.7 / 37.3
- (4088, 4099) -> -1.2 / 44.7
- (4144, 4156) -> -0.3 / 41.8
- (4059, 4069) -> 1.3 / 35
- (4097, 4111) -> 0.5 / 38.9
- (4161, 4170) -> -1.2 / 46.4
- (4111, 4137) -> -1.8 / 43.3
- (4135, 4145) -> -0.3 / 41.7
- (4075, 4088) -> -0.3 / 41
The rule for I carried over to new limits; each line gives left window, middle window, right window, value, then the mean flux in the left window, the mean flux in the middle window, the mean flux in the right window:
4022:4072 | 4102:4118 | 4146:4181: -0.038 mag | 37.2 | 42.1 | 43.5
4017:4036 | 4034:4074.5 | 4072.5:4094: 0.101 mag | 38.6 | 36.8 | 42.4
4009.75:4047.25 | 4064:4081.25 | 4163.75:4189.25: 0.088 mag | 39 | 36.8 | 41.9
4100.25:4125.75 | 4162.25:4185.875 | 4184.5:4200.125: -0.054 mag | 42.5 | 43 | 40.4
